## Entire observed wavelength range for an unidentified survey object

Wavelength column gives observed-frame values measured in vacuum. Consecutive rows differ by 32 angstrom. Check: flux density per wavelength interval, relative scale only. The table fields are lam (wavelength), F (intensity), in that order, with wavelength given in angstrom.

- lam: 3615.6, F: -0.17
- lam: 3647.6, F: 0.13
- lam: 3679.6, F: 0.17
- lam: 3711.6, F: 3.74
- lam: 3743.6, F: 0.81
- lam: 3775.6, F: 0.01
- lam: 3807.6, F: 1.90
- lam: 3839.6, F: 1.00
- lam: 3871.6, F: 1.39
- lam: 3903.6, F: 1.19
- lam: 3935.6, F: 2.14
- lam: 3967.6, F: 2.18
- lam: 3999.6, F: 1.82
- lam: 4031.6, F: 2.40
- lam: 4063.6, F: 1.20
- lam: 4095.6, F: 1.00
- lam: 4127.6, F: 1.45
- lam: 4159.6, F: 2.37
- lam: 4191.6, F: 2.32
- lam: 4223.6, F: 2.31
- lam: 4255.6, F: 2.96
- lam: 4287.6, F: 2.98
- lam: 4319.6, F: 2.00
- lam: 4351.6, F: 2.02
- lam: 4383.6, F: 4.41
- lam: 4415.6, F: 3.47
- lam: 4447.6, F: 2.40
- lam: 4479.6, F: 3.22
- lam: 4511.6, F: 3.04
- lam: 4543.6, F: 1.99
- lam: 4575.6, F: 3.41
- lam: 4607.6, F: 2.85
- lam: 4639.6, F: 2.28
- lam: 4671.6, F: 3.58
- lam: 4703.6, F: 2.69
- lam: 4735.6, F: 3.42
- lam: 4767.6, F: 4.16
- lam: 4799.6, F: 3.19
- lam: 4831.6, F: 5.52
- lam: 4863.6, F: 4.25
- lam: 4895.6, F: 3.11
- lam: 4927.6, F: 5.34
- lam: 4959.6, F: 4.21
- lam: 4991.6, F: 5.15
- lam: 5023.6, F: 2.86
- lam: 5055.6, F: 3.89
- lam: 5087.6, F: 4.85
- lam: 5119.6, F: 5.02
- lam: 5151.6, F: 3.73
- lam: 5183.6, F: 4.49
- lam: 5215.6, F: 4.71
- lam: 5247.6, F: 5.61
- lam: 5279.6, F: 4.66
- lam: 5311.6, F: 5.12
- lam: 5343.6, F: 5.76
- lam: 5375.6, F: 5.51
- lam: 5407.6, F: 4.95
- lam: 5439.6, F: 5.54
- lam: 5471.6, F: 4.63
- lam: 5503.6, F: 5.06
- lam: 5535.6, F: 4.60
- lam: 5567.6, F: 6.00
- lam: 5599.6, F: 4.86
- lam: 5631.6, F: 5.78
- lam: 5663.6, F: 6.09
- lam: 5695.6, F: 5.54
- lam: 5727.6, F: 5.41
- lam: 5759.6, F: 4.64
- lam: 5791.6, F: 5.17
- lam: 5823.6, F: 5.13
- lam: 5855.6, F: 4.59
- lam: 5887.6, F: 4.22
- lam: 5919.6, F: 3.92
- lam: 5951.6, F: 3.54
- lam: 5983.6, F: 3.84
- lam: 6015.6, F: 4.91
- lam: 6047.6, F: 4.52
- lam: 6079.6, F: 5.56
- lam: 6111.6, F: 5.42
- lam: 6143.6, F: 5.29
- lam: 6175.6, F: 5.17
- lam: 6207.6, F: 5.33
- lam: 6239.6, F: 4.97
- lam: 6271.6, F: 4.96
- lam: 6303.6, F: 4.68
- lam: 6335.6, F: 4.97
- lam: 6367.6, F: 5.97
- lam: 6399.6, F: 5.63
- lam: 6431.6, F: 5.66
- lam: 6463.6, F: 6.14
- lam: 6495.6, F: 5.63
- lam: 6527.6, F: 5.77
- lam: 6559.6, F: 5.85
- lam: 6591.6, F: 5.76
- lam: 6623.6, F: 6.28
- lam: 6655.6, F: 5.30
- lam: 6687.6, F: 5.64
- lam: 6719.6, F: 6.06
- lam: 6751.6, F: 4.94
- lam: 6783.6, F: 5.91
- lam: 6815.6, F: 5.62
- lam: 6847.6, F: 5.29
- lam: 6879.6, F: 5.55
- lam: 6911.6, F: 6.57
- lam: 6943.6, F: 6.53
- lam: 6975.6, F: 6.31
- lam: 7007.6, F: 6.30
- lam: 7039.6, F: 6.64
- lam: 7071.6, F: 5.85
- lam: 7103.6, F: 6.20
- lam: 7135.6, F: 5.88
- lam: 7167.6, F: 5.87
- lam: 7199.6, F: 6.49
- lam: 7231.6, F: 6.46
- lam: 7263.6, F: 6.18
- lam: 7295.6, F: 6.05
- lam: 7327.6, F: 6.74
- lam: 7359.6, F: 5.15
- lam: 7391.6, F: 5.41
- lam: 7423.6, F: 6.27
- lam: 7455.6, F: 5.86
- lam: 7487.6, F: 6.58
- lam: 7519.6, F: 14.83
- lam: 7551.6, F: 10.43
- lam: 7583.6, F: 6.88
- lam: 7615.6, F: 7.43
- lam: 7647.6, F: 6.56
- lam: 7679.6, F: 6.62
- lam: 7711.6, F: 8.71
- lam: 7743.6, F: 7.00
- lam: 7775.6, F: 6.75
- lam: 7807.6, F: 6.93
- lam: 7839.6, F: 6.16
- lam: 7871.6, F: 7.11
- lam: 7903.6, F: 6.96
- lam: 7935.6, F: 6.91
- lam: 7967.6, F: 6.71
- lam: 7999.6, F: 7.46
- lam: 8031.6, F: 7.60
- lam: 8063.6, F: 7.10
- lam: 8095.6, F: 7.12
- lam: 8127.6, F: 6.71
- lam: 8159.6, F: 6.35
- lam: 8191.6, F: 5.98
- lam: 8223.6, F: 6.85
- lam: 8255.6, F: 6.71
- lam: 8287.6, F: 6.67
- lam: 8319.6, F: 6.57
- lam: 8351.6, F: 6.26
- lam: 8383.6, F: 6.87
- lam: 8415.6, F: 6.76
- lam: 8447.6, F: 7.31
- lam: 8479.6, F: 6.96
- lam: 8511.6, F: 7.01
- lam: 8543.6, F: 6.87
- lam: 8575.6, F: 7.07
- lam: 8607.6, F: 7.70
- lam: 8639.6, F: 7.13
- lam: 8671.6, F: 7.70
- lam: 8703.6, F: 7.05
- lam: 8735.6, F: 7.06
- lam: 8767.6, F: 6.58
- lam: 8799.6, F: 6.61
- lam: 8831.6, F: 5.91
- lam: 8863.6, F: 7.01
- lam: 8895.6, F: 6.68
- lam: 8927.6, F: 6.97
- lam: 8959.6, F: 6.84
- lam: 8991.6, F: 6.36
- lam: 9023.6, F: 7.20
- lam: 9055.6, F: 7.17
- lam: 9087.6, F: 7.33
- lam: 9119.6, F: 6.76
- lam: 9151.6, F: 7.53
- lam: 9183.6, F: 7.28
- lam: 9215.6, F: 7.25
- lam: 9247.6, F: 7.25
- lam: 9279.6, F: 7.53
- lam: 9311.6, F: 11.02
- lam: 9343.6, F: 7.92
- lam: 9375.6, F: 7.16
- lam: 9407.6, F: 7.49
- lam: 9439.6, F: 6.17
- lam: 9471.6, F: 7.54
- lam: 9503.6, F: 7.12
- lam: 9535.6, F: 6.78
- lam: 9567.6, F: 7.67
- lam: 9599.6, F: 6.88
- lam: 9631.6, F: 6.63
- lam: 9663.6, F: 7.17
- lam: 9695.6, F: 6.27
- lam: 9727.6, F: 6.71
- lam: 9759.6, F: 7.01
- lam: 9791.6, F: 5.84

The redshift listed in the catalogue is 0.15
